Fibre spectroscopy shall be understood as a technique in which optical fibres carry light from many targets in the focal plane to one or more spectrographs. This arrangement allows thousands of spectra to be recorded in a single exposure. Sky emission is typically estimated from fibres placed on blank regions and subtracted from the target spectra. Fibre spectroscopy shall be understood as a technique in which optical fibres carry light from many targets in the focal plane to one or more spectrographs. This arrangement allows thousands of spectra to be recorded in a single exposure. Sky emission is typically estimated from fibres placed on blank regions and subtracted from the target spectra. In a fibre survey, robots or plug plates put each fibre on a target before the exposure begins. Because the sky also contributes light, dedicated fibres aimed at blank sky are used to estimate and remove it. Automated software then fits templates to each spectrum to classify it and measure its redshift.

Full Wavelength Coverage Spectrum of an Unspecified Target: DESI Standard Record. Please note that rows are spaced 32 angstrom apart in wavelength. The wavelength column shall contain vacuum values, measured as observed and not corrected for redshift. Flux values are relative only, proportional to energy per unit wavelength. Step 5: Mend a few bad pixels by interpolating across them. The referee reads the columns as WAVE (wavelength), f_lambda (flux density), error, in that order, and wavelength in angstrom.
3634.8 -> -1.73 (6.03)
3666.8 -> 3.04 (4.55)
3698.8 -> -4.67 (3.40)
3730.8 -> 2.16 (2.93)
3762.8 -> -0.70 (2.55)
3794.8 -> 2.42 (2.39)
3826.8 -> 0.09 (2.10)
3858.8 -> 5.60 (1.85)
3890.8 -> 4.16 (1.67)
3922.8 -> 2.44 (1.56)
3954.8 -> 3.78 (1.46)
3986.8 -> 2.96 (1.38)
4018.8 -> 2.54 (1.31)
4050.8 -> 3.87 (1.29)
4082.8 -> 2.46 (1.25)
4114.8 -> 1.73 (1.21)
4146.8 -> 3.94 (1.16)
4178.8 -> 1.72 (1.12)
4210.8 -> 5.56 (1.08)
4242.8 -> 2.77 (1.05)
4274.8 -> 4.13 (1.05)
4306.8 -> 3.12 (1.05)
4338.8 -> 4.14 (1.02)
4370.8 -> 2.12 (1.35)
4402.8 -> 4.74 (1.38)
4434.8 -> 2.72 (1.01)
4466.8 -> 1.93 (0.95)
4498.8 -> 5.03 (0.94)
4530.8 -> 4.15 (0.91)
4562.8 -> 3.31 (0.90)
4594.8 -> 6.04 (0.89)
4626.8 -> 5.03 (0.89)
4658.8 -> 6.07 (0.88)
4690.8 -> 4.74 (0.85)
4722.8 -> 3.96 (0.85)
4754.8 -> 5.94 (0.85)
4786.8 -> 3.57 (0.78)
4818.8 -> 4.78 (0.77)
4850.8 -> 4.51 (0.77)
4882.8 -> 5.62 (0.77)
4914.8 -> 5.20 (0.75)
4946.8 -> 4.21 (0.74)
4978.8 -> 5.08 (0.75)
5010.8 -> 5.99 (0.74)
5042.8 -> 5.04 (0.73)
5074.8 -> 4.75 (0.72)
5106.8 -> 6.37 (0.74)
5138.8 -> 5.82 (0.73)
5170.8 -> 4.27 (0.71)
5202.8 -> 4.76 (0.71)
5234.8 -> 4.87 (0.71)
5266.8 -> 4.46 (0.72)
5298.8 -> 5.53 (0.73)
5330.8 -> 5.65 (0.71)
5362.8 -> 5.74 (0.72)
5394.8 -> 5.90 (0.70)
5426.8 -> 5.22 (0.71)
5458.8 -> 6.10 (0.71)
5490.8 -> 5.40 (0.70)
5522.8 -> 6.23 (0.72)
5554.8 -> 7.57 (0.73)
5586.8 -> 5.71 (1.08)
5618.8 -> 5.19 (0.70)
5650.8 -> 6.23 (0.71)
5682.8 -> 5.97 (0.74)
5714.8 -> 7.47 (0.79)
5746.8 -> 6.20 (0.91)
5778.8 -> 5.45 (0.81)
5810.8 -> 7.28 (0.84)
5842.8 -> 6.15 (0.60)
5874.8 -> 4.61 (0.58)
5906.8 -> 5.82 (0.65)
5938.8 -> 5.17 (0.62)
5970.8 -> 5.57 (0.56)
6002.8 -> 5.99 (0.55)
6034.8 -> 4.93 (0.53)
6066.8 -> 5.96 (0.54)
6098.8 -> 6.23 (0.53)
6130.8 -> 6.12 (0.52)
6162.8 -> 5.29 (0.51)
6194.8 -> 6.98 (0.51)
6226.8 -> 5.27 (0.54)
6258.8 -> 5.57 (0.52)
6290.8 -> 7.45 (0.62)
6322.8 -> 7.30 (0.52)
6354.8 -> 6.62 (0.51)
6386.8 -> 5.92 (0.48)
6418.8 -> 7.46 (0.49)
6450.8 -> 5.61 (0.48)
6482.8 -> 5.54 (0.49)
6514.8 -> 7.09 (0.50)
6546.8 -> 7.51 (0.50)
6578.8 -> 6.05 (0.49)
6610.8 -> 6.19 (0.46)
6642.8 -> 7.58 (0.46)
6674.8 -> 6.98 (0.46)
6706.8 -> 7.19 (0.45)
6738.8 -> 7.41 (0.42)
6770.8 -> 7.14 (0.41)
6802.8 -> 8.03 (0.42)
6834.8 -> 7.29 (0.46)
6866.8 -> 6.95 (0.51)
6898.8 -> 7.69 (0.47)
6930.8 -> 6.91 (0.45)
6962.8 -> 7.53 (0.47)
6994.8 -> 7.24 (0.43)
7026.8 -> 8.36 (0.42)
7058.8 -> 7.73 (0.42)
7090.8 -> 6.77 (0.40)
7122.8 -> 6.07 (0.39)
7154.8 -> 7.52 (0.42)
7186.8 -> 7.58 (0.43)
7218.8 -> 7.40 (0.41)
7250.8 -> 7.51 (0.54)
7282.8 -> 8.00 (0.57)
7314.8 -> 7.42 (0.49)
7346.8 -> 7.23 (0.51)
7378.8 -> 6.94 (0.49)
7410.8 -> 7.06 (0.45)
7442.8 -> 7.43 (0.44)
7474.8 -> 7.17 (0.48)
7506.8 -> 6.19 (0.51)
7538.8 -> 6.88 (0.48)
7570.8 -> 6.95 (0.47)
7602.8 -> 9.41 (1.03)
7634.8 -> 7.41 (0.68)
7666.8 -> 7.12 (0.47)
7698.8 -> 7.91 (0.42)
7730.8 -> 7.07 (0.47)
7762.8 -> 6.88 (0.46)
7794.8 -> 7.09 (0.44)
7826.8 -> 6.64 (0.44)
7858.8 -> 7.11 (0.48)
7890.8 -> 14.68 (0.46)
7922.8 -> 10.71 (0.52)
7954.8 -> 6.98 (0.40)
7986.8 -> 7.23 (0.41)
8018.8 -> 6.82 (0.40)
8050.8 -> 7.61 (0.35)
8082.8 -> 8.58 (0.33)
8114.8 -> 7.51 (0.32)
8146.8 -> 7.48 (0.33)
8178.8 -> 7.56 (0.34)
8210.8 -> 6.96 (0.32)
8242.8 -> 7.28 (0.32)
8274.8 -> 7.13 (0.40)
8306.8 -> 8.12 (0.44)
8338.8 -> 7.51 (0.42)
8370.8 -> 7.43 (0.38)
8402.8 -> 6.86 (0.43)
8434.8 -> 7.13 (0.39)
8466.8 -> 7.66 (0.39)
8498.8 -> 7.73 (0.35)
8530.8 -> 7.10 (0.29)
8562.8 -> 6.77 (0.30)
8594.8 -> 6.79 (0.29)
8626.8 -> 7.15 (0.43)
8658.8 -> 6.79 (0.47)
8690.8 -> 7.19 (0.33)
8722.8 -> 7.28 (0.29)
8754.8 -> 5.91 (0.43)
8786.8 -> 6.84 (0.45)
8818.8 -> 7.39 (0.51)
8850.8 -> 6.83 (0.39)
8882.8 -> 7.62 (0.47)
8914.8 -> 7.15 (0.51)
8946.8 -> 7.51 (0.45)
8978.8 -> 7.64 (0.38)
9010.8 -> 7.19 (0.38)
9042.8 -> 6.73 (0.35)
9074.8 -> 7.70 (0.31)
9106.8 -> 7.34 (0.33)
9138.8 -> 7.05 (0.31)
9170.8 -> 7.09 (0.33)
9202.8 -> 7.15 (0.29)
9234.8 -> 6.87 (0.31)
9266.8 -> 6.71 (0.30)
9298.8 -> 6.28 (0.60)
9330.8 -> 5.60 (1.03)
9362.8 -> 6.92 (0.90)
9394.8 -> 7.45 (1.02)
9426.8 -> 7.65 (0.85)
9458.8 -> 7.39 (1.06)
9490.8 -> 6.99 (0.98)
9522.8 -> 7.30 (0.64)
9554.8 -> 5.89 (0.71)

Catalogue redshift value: 0.20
